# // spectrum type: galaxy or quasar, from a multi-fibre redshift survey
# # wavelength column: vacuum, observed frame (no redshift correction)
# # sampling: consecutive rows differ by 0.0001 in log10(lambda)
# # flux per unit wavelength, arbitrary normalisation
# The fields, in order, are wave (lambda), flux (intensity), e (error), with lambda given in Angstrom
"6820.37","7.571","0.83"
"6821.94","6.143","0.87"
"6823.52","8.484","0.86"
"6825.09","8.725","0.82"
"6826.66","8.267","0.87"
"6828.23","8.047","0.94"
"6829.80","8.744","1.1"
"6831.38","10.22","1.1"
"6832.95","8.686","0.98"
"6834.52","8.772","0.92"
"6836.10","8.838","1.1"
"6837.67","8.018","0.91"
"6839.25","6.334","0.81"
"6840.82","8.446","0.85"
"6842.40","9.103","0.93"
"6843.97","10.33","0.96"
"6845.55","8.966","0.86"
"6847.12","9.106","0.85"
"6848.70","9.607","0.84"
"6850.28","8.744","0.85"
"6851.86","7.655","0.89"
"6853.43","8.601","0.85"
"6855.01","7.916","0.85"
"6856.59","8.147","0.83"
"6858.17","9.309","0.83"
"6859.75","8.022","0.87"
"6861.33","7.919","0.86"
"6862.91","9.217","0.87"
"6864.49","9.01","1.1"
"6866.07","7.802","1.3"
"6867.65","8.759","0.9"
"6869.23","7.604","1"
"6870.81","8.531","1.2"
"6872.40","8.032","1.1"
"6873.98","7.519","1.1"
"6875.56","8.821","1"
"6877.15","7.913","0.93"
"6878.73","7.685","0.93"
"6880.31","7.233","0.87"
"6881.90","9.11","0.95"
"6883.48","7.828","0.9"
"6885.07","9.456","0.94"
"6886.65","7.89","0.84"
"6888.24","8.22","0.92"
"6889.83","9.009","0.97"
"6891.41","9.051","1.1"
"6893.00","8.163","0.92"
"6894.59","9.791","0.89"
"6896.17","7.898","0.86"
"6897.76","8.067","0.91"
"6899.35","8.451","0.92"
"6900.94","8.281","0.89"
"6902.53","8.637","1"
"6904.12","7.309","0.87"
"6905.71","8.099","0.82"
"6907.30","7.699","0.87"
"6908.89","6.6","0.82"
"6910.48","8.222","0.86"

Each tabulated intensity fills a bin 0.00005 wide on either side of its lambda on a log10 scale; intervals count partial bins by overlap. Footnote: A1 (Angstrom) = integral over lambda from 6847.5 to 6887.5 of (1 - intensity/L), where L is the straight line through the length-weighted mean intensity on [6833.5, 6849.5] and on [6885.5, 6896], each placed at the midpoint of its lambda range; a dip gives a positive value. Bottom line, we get 1.69 Angstrom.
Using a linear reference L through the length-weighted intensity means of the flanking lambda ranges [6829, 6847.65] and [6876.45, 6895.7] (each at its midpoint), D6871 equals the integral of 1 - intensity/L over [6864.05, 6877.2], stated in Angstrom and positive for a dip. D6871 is 0.52 Angstrom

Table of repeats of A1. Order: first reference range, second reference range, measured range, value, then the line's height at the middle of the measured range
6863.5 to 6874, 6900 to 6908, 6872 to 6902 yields -0.81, 8.13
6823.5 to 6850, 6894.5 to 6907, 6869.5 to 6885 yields 0.53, 8.41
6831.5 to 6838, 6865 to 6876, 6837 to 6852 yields -0.11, 8.62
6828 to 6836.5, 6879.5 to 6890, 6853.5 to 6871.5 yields 0.43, 8.6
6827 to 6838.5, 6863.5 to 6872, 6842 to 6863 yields -0.55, 8.51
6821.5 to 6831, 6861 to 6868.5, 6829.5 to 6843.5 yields -0.49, 8.32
